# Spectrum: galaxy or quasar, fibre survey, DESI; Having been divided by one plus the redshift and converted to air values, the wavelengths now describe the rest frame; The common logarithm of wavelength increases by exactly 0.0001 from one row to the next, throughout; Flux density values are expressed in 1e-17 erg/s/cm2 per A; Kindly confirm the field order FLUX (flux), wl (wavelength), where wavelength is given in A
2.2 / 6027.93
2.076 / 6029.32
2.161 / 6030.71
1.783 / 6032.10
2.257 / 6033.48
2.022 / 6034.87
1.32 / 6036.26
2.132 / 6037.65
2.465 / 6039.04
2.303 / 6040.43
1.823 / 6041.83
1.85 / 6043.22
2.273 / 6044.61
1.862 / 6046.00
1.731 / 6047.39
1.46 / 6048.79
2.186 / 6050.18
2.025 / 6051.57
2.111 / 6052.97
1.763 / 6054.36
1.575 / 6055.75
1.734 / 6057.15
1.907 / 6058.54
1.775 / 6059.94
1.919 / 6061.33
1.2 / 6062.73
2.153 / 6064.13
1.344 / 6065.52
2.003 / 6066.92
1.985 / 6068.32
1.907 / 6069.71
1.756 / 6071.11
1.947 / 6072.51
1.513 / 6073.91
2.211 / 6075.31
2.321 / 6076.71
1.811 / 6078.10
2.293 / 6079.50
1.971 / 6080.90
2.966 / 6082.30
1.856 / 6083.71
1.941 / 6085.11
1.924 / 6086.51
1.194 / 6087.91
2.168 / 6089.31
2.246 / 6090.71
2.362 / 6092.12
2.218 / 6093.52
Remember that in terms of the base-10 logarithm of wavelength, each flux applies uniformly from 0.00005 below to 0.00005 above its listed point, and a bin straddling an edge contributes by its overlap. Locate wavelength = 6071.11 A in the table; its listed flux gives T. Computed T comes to 1.756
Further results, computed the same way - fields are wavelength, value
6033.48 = 2.257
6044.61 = 2.273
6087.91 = 1.194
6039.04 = 2.465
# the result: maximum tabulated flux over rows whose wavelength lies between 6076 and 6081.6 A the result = 2.321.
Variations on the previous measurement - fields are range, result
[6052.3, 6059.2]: 2.111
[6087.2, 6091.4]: 2.246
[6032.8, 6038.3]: 2.257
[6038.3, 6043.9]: 2.465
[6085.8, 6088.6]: 1.924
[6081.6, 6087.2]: 2.966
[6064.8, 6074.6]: 2.003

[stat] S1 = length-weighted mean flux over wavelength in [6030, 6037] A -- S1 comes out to 1.91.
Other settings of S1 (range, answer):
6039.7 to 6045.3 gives 2.06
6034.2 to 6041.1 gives 2.05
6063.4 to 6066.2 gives 1.75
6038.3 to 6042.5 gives 2.19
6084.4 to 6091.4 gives 1.9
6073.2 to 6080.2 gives 2.03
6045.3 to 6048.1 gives 1.79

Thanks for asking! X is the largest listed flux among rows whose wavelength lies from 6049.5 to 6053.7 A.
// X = 2.186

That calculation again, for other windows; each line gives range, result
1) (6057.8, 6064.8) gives 2.153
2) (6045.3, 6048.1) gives 1.862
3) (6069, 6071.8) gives 1.907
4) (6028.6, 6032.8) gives 2.161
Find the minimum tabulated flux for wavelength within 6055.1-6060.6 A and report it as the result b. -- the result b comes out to 1.575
